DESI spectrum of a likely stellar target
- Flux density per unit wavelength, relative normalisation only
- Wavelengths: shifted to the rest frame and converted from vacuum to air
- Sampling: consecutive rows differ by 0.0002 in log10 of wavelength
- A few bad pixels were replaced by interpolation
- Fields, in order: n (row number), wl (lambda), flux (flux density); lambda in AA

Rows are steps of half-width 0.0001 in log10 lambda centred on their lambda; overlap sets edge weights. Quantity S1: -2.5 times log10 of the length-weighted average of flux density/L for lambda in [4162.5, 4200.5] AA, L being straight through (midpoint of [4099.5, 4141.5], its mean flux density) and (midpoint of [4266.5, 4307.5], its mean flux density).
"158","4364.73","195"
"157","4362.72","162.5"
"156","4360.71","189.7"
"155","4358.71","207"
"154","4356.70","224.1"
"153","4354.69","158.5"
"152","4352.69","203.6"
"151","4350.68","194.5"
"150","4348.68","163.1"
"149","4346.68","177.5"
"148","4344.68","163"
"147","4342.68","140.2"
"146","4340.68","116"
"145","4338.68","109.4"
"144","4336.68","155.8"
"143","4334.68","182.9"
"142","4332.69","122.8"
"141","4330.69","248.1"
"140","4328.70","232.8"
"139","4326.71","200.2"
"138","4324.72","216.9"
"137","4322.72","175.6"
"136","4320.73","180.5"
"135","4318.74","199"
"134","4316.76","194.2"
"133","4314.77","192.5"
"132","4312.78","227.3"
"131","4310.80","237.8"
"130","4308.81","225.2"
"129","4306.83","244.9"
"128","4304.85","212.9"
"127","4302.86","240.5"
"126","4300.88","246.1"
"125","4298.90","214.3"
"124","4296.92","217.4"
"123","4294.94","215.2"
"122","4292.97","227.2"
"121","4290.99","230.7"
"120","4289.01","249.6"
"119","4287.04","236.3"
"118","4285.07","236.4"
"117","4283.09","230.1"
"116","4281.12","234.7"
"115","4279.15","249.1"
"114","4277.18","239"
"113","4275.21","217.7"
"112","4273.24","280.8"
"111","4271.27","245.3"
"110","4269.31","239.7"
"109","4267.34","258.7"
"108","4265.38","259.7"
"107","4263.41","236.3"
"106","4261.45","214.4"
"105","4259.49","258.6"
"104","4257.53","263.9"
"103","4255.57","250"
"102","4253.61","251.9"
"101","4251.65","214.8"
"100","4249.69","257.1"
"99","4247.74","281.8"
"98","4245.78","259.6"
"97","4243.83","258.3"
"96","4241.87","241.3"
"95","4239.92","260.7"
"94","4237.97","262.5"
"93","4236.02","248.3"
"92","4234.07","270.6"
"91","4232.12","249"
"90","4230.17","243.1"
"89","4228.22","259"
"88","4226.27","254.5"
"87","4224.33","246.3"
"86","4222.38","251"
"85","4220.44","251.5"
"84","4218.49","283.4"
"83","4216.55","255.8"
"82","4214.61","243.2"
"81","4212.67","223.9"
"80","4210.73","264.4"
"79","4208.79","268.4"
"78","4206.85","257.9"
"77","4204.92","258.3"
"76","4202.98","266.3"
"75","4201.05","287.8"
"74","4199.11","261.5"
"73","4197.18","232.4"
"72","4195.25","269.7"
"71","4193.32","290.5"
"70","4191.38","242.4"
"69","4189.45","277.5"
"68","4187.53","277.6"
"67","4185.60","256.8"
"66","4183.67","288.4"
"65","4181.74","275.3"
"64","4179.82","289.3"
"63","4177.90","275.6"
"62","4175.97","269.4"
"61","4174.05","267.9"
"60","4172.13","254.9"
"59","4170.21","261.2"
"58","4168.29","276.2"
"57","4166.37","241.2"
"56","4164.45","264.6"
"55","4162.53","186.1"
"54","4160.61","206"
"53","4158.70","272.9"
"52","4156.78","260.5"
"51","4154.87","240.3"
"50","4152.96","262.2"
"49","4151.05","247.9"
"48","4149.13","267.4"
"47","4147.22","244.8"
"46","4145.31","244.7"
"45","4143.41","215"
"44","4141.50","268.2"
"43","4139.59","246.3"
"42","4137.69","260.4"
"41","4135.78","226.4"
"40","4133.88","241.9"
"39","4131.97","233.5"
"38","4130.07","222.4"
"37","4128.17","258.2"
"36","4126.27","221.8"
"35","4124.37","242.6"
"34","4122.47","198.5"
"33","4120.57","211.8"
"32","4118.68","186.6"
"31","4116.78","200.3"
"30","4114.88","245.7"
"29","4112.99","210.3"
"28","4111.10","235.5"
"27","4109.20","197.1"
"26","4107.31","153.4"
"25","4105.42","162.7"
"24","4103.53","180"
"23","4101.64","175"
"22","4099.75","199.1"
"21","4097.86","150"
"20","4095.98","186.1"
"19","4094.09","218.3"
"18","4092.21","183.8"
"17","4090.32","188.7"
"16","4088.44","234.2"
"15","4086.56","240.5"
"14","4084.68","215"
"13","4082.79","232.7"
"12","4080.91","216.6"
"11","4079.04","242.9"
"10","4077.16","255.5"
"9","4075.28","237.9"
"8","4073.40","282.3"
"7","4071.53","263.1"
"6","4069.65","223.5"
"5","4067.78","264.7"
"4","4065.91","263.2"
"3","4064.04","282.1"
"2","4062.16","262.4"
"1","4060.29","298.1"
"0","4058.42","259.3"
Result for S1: -0.187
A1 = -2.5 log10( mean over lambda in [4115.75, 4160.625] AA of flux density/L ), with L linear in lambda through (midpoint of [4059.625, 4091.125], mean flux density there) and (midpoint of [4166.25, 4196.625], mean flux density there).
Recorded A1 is 0.10 mag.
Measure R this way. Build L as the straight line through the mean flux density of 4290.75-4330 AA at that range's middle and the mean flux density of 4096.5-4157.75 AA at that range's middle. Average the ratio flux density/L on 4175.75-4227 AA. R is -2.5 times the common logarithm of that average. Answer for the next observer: -0.20 mag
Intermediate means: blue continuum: 222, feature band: 264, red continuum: 217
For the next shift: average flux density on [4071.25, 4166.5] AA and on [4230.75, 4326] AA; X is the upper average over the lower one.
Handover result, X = 1.1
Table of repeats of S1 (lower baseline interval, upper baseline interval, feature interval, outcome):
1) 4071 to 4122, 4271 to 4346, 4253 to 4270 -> -0.18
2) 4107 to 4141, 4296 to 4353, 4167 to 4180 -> -0.24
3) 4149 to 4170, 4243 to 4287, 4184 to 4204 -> -0.08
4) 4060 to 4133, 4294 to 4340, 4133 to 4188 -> -0.18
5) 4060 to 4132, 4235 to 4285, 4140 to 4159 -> -0.10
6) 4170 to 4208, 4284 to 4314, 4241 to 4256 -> -0.02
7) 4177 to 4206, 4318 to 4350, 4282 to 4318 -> -0.15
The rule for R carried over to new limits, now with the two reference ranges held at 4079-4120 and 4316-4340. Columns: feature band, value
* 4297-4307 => -0.23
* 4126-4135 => -0.19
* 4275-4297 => -0.24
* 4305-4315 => -0.22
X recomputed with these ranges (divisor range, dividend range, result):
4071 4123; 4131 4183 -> 1.20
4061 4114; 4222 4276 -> 1.14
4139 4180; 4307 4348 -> 0.74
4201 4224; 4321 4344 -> 0.67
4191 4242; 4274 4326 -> 0.86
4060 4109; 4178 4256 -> 1.17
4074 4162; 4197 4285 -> 1.13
